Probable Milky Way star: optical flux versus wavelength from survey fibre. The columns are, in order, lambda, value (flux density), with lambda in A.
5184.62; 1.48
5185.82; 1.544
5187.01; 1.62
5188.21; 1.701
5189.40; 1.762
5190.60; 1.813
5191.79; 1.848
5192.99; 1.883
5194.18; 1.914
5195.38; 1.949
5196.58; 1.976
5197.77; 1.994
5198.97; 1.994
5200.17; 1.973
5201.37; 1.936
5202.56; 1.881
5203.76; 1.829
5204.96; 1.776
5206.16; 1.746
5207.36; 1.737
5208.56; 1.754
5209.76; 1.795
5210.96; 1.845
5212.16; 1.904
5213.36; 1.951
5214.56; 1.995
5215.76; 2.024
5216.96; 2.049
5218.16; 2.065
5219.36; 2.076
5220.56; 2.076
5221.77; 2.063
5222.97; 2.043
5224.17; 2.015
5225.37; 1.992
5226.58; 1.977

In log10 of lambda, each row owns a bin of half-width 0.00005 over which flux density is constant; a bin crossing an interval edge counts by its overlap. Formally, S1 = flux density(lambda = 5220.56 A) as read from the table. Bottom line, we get 2.076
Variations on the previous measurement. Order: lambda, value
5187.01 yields 1.62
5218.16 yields 2.065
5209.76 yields 1.795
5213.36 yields 1.951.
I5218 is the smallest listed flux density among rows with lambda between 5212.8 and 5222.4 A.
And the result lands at 1.951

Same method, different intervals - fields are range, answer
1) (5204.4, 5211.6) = 1.737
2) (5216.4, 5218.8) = 2.049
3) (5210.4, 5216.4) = 1.845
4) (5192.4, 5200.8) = 1.883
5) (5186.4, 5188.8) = 1.62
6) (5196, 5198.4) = 1.976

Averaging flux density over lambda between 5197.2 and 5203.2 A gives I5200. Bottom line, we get 1.95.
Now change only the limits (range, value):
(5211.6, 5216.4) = 1.97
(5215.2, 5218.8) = 2.05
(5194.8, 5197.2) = 1.97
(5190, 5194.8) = 1.87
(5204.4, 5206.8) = 1.76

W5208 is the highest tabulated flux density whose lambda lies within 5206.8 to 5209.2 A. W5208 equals 1.754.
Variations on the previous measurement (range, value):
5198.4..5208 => 1.994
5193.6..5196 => 1.949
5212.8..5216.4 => 2.024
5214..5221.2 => 2.076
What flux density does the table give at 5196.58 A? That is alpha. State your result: 1.976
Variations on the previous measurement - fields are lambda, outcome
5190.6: 1.813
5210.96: 1.845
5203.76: 1.829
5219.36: 2.076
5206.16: 1.746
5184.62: 1.48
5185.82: 1.544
